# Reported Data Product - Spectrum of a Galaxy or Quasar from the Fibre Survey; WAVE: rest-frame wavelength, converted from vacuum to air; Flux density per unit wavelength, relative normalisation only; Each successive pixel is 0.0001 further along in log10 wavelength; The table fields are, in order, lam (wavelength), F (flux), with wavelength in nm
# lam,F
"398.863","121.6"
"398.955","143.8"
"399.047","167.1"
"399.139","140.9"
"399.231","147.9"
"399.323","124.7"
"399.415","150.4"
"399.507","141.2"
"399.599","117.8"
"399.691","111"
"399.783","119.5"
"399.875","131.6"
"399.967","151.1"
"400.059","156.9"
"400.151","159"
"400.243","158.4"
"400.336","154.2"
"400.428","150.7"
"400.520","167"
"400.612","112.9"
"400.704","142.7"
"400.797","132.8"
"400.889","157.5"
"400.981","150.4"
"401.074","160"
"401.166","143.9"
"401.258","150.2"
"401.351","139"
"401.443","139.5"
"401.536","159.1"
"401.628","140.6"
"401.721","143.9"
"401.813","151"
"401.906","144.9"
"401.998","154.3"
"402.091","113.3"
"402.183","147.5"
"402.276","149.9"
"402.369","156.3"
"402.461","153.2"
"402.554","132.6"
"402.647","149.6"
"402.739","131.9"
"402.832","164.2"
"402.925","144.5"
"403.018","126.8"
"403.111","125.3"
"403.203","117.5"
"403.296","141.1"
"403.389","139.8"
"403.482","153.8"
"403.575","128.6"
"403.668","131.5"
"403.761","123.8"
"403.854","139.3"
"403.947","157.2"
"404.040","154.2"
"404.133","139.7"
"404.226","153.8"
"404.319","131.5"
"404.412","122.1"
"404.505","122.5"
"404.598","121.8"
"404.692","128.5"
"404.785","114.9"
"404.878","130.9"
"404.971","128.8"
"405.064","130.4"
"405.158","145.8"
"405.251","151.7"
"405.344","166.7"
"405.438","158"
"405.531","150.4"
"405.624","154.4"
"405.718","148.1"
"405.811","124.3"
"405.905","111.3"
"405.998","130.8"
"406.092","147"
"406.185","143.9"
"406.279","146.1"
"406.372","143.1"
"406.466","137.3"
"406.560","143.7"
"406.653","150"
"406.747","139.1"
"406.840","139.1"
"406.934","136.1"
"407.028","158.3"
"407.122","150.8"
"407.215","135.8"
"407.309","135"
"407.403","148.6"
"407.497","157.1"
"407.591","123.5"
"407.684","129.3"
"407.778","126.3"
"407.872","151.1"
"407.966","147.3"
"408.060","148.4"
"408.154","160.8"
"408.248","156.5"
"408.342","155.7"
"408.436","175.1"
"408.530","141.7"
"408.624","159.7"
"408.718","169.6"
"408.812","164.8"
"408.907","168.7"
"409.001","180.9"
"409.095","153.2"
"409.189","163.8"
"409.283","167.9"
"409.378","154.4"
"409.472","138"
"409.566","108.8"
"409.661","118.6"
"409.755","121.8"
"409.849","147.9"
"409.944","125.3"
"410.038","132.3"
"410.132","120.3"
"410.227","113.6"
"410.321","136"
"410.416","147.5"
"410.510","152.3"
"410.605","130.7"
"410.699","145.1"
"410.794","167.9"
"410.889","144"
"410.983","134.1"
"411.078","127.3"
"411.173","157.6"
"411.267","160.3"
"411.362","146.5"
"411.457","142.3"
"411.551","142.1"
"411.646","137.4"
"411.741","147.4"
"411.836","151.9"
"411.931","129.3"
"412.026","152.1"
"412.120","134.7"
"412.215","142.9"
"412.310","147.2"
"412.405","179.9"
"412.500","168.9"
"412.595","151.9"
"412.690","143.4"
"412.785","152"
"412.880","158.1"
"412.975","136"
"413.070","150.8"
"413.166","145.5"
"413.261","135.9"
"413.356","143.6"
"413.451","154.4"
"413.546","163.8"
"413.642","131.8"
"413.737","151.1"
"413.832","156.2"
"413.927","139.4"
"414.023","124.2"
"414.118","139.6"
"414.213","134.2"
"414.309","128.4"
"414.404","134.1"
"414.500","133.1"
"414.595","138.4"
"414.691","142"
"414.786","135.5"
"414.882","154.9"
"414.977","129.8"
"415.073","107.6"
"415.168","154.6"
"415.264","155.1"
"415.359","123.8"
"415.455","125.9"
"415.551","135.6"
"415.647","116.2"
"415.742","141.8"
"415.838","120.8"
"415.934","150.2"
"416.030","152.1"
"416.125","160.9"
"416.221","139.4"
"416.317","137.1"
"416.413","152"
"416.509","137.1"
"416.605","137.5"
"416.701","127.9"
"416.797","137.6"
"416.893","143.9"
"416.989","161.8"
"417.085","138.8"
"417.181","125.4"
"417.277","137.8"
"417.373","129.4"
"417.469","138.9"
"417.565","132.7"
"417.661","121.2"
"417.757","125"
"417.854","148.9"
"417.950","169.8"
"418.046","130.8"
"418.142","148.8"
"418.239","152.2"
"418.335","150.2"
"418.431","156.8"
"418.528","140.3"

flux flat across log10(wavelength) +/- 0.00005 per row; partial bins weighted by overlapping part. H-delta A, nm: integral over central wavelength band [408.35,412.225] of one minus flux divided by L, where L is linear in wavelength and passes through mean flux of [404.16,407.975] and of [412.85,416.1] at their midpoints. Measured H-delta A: -0.16 nm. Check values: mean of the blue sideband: 139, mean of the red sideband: 140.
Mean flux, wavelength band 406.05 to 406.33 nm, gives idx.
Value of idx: 146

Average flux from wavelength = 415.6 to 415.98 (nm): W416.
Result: 132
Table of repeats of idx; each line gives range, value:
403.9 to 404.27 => 151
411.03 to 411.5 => 147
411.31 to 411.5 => 144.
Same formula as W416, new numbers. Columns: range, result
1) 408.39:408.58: 158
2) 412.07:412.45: 151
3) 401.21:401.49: 143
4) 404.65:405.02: 126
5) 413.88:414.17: 134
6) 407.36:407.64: 143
